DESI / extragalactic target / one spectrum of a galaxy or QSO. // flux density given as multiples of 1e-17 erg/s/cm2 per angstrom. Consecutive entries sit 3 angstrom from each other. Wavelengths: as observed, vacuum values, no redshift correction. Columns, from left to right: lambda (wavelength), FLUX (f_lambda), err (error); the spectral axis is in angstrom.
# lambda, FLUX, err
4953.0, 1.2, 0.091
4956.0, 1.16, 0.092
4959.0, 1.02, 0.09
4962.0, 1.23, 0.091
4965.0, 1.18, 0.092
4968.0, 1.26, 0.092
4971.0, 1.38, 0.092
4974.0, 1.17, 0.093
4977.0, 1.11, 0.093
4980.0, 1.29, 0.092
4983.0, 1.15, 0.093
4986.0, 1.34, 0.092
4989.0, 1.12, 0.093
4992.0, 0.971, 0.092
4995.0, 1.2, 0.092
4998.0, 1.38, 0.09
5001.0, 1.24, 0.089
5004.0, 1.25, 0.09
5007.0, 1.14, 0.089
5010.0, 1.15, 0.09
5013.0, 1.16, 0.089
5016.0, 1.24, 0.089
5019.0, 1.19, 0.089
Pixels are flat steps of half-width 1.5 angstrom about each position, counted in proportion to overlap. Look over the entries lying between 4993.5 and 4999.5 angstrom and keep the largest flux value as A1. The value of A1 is 1.38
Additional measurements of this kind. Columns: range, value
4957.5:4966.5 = 1.23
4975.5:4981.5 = 1.29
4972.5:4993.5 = 1.34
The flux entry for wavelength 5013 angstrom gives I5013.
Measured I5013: 1.16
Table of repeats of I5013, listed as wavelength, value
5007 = 1.14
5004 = 1.25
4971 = 1.38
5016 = 1.24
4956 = 1.16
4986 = 1.34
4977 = 1.11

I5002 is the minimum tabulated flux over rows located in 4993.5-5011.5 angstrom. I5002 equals 1.14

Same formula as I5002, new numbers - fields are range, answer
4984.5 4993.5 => 0.971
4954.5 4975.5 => 1.02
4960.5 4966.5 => 1.18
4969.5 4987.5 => 1.11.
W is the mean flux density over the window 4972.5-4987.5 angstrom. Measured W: 1.21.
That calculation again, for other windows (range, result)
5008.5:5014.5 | 1.16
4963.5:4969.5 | 1.22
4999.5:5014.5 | 1.19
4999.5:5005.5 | 1.24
